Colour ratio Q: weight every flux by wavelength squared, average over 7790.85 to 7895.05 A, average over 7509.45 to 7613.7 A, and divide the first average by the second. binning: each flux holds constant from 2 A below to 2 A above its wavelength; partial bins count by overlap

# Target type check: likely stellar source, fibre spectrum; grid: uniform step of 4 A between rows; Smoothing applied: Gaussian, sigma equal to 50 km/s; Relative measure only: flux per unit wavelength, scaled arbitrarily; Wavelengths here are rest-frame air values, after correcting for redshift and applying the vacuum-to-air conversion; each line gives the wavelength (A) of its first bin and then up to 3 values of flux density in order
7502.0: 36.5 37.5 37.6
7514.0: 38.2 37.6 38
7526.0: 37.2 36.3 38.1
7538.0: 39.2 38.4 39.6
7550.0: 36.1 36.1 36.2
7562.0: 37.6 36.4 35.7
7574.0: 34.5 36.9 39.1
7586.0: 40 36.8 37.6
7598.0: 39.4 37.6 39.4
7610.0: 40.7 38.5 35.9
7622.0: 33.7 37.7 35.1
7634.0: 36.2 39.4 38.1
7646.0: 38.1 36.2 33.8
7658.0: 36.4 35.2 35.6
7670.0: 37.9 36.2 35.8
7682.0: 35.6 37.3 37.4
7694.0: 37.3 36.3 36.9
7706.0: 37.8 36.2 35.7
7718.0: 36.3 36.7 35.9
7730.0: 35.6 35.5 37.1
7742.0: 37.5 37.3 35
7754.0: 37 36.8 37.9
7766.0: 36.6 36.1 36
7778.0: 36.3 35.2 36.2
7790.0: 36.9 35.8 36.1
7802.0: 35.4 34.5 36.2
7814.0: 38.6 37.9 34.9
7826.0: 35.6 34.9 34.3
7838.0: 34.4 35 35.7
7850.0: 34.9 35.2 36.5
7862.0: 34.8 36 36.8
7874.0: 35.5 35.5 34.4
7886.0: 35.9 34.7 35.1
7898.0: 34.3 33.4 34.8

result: 1.01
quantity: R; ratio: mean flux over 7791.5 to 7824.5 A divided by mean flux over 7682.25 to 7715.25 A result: 0.98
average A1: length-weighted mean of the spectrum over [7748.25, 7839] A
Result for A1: 36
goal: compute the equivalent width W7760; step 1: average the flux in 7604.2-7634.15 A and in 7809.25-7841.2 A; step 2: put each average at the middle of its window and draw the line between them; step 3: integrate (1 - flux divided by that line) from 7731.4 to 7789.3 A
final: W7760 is -0.4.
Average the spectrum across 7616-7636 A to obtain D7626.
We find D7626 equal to 35.7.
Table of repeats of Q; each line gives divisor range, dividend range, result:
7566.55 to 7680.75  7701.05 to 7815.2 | 1.02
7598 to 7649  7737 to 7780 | 1.01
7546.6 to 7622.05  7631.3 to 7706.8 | 1.00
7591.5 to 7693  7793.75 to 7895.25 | 1.01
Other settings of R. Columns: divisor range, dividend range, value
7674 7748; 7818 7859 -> 0.96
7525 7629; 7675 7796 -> 0.97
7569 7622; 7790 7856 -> 0.94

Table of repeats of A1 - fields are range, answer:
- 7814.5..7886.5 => 35.5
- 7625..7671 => 36.6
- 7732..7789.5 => 36.5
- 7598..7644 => 37.6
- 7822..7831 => 35.2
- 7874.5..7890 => 35.2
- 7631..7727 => 36.6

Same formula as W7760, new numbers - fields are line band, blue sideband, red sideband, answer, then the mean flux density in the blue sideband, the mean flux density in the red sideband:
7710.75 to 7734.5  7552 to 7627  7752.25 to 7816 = 0.44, 37.4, 36.3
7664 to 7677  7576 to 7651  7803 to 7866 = 0.23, 37.7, 35.6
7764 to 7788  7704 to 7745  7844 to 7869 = 0.03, 36.5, 35.6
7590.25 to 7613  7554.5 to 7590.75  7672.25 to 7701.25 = -1.15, 37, 36.6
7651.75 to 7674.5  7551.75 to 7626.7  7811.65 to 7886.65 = 0.63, 37.3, 35.6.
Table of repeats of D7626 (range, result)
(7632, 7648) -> 38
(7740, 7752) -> 36.6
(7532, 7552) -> 38.3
